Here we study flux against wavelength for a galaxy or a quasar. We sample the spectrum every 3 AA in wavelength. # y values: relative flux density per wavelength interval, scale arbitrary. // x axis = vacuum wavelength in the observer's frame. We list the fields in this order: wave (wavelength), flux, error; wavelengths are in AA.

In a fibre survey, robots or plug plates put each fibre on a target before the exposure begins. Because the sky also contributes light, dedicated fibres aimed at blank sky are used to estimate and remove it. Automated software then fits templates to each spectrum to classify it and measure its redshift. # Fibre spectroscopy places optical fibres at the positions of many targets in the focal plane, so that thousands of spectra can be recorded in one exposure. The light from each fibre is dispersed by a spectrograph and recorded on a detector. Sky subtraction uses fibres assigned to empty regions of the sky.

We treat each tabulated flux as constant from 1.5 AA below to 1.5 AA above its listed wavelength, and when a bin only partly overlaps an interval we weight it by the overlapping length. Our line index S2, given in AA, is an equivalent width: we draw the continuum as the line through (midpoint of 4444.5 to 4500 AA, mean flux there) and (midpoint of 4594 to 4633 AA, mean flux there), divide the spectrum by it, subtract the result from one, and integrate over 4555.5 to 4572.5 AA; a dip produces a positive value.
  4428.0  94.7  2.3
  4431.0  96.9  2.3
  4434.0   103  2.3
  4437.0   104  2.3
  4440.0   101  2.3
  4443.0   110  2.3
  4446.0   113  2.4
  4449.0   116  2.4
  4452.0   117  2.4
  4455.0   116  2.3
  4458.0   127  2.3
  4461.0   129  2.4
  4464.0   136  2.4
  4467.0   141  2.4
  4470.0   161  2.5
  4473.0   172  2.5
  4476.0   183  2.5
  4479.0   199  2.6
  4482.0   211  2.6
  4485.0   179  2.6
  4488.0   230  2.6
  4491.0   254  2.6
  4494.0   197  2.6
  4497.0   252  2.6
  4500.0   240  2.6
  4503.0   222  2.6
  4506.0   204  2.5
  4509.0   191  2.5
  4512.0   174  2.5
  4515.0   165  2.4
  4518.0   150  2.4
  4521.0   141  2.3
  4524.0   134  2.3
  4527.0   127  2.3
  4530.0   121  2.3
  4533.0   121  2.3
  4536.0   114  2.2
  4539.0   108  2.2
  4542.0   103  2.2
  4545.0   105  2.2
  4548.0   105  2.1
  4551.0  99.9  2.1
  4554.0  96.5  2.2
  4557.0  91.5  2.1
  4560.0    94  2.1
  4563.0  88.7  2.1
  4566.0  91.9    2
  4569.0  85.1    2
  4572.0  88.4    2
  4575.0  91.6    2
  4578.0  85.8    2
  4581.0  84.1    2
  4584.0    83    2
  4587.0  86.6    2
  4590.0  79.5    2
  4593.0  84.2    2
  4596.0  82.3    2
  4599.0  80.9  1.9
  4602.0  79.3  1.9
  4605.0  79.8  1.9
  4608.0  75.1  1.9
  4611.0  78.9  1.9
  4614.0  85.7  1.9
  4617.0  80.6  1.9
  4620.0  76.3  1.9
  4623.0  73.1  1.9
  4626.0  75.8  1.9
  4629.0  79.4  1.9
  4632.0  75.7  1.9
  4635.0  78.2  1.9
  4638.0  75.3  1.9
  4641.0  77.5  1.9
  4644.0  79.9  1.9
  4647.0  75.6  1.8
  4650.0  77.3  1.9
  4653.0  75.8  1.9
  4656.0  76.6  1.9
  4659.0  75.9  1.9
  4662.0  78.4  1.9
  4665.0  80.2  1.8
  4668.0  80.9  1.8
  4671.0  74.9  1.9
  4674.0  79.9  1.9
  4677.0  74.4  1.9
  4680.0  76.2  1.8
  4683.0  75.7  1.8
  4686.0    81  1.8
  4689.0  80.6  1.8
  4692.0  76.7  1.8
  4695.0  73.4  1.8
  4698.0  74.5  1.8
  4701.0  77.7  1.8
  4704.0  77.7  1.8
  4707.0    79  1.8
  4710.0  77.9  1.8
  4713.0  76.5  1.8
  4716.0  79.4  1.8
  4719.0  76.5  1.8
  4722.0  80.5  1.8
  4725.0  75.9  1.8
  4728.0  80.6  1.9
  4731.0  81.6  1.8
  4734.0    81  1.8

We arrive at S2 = 3.19 AA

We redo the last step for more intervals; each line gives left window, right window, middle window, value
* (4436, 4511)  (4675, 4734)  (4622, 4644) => 6.04 AA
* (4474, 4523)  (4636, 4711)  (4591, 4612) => 7.78 AA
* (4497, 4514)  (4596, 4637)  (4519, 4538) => 5.81 AA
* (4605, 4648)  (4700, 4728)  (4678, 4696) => 0.15 AA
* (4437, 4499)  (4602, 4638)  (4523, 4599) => 9.09 AA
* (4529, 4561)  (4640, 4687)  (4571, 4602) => 3.65 AA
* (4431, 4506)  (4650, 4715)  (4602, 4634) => 7.72 AA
